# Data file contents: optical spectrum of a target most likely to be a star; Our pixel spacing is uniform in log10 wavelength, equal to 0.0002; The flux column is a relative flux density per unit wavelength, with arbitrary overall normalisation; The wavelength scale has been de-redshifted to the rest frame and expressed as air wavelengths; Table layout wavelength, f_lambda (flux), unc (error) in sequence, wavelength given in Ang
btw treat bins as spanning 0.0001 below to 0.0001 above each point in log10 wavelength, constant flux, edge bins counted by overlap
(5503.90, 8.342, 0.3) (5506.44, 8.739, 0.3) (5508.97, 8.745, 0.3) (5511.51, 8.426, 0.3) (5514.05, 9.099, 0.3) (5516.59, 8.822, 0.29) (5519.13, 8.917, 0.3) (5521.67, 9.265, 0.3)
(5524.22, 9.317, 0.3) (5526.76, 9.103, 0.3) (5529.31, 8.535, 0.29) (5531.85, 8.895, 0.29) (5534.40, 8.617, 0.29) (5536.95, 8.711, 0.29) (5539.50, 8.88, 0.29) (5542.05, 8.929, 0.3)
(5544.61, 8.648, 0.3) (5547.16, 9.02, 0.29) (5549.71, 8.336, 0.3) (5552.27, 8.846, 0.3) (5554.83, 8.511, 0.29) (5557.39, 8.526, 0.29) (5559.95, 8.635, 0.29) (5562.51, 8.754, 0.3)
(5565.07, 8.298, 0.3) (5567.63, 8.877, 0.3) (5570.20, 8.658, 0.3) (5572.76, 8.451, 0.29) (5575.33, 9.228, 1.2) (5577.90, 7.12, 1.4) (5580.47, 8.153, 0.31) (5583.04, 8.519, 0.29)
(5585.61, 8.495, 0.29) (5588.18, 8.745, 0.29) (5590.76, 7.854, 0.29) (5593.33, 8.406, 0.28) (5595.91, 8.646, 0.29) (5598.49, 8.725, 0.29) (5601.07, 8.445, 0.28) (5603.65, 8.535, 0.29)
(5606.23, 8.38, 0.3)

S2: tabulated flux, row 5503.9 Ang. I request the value 8.342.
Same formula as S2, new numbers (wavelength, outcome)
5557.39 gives 8.526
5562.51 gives 8.754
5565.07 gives 8.298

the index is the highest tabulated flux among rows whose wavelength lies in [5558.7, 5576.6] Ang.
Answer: 9.228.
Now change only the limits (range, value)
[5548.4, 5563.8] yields 8.846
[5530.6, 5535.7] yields 8.895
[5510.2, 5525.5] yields 9.317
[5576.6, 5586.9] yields 8.519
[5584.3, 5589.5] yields 8.745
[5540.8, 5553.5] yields 9.02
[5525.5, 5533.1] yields 9.103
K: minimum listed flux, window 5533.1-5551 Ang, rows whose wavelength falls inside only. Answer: 8.336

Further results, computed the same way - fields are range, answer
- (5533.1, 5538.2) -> 8.617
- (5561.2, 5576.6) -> 8.298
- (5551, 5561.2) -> 8.511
